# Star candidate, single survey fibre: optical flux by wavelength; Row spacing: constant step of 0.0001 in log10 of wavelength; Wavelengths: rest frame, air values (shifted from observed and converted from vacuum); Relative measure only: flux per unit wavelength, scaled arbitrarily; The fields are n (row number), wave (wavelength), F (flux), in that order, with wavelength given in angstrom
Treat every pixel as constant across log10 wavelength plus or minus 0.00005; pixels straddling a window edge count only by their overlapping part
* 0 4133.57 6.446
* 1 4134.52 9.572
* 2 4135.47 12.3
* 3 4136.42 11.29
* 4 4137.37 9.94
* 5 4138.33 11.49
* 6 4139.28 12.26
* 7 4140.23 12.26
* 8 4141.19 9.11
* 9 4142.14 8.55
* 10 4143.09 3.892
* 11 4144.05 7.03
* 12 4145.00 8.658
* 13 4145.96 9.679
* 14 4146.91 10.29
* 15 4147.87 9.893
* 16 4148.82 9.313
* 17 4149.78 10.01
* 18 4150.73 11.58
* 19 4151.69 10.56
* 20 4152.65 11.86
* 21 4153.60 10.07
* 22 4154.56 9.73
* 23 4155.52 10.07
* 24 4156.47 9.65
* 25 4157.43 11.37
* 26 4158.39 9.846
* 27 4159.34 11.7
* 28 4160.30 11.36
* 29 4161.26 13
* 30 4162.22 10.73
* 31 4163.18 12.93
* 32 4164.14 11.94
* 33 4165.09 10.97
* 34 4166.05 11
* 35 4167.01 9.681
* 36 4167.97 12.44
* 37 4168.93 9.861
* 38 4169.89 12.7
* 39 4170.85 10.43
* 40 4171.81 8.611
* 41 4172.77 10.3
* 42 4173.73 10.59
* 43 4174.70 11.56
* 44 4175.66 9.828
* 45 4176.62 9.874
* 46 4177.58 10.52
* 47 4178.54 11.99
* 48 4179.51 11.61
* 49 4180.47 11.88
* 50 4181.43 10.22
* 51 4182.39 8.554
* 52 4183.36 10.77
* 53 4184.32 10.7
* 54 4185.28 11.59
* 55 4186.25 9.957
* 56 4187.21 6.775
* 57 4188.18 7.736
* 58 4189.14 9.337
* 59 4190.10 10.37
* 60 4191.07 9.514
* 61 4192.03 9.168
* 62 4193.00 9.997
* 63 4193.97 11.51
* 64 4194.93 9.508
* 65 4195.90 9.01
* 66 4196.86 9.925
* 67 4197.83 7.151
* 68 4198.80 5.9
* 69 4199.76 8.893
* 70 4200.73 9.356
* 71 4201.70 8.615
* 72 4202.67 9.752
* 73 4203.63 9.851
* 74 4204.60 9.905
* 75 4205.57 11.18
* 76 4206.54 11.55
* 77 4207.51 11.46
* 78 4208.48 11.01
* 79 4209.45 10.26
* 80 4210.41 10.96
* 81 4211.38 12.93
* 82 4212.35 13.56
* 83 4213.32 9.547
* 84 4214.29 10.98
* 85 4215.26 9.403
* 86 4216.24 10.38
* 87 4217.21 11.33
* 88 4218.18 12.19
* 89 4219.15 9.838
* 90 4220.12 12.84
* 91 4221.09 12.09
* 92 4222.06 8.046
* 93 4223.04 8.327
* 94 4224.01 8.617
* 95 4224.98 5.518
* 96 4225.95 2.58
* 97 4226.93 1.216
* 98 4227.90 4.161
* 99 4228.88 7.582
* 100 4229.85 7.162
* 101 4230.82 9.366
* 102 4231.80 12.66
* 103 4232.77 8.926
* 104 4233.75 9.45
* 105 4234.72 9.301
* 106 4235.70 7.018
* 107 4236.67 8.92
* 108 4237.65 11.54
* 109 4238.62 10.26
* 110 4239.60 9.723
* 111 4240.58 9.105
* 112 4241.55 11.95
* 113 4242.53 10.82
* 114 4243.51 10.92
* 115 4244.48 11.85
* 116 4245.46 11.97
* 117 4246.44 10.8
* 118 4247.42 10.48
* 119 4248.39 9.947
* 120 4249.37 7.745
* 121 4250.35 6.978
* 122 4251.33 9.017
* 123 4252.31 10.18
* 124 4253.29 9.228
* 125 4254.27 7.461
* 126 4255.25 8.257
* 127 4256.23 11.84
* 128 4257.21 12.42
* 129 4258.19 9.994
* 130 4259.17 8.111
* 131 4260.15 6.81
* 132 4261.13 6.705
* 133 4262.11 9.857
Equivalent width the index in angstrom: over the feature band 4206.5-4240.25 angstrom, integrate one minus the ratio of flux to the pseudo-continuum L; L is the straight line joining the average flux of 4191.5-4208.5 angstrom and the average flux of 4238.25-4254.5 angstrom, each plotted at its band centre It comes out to 1.2 angstrom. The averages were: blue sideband 9.61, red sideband 9.94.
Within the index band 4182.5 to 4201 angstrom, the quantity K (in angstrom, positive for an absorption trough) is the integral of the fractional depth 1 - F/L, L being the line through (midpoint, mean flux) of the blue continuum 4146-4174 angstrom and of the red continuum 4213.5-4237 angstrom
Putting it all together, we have 0.8 angstrom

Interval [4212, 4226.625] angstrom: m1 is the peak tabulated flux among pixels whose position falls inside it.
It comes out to 13.56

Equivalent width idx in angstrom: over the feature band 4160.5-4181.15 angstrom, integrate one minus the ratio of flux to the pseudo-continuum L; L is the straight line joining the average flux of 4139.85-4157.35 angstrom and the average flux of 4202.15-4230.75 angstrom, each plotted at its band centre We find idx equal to -3.3 angstrom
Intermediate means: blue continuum 9.59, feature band 11.1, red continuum 9.45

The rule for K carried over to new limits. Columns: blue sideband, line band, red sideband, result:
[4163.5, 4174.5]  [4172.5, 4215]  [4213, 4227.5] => -1.3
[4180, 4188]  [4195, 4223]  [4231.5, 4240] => -1.2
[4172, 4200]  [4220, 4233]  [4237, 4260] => 3.0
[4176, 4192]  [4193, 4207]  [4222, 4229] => -2.0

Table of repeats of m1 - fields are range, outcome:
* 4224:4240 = 12.66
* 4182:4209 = 11.59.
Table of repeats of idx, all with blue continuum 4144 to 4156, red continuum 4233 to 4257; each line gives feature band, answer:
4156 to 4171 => -1.9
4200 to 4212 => -0.8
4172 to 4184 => -0.8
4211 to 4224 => -1.2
